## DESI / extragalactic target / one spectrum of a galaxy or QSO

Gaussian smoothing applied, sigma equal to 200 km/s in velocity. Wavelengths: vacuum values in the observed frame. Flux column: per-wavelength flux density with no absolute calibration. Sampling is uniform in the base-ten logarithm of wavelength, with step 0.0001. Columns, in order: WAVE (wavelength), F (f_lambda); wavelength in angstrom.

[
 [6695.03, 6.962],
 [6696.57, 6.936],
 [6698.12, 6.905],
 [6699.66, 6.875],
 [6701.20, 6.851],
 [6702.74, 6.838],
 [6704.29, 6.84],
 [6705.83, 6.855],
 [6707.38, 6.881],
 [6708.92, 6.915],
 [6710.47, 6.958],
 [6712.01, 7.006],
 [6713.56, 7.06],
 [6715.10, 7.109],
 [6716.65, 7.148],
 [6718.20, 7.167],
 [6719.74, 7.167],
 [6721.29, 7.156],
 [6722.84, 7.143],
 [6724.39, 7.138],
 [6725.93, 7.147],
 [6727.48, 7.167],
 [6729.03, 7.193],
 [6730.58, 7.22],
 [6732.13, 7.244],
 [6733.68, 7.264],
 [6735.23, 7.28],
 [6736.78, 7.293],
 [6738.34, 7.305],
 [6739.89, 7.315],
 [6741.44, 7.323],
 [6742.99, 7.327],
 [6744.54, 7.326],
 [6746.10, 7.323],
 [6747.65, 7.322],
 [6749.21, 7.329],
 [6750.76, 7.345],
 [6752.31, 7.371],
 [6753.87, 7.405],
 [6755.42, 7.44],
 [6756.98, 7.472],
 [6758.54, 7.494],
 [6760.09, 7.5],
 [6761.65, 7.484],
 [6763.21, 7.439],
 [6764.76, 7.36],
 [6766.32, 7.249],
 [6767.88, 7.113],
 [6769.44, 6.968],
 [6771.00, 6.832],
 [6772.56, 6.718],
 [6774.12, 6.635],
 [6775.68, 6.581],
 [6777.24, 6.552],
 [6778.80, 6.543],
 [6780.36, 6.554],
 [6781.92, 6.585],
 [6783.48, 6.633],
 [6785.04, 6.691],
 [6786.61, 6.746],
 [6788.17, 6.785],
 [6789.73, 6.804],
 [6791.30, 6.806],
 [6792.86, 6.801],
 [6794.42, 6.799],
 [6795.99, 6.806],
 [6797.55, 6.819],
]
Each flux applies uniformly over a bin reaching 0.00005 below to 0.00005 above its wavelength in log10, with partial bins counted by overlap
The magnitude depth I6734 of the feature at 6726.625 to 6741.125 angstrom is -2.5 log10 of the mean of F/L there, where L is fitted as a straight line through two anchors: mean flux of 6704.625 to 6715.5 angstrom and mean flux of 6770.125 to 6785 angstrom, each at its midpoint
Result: -0.06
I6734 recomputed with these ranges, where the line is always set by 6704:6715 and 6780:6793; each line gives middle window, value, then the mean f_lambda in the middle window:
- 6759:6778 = -0.04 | 7.04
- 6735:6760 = -0.08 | 7.36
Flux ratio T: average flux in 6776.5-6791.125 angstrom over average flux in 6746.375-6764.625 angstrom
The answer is 0.90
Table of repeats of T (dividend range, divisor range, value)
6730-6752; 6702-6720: 1.04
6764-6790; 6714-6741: 0.94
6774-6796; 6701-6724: 0.95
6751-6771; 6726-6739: 1.01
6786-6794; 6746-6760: 0.92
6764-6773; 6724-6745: 0.97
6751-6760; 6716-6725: 1.04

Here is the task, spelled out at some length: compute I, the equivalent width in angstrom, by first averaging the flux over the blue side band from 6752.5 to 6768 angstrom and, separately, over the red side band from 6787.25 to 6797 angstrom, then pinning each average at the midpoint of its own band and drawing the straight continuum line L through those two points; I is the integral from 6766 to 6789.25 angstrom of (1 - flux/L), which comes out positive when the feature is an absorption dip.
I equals 1.12 angstrom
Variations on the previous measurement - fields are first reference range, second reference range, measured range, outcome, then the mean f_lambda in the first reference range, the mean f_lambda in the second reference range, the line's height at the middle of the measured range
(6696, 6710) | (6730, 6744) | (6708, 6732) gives -0.1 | 6.87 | 7.29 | 7.08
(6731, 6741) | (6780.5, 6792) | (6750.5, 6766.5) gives -0.9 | 7.28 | 6.71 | 7.03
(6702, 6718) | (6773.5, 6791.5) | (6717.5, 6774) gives -3.7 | 6.96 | 6.65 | 6.81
